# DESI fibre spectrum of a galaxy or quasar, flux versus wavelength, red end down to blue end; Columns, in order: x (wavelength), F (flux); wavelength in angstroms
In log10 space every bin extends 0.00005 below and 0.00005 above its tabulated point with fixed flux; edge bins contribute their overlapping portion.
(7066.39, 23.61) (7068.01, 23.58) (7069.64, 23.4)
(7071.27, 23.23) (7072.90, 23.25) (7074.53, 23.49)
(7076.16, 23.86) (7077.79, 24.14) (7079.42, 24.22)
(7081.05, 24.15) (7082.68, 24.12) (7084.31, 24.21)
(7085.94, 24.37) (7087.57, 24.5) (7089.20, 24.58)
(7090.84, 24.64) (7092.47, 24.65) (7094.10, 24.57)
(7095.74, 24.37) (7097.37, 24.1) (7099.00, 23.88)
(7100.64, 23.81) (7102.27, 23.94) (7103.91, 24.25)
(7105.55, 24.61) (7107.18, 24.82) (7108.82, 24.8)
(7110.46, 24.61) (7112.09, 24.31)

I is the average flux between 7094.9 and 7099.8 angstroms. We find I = 24.1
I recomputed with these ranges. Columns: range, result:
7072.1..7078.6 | 23.7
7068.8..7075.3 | 23.3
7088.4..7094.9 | 24.6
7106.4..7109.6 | 24.8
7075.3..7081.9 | 24.1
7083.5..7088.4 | 24.4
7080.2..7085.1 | 24.2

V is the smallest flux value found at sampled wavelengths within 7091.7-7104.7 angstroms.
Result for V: 23.81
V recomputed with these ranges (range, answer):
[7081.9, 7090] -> 24.12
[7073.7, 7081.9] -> 23.49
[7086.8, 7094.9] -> 24.5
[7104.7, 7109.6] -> 24.61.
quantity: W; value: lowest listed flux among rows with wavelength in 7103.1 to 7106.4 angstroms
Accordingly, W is 24.25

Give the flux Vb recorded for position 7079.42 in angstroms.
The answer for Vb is 24.22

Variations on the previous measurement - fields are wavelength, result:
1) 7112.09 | 24.31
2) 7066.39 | 23.61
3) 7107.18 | 24.82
